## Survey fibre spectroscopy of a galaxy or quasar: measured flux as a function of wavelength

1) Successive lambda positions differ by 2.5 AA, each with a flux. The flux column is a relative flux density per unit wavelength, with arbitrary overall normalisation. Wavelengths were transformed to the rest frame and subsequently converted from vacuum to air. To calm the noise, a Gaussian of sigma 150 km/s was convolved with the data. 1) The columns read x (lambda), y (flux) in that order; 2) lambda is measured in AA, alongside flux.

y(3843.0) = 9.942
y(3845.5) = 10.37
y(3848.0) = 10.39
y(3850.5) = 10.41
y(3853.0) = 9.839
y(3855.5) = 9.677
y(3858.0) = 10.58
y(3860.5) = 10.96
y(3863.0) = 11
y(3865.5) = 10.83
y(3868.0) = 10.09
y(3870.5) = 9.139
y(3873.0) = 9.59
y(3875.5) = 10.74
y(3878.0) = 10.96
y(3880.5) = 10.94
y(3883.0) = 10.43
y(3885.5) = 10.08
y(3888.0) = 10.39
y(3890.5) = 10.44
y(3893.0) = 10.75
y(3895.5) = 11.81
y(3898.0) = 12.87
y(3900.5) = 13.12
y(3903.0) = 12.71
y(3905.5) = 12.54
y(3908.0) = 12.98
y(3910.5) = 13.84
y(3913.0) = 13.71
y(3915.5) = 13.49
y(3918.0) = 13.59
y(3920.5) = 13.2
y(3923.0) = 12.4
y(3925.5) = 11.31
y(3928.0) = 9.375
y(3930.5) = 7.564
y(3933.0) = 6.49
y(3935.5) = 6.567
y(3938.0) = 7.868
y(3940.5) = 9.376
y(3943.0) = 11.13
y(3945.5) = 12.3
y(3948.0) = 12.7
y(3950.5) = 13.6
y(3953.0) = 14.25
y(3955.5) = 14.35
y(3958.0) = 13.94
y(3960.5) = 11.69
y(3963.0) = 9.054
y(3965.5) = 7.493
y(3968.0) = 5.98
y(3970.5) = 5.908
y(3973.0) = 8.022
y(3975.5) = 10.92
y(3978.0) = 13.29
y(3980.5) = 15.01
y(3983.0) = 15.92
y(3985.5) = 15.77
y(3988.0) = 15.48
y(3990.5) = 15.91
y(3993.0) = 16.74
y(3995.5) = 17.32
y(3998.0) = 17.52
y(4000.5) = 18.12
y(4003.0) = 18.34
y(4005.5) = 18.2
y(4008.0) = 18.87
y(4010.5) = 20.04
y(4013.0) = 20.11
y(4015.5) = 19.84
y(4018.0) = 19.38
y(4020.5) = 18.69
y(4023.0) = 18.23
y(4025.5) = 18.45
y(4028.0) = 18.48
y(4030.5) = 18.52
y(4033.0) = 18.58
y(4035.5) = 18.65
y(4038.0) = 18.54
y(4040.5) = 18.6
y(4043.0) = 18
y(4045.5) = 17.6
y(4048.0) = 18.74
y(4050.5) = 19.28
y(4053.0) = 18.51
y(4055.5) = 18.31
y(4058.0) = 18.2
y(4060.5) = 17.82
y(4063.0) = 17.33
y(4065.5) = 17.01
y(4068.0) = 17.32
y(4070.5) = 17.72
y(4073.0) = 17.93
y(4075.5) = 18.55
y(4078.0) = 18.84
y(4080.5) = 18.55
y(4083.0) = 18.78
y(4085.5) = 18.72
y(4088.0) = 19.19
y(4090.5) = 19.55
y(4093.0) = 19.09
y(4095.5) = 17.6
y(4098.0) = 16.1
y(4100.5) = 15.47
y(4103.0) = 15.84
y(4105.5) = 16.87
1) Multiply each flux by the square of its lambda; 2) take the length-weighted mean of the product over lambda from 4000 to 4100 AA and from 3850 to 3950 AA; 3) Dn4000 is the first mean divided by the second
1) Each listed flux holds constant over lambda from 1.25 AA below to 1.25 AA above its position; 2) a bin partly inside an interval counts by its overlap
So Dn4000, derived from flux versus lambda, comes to 1.8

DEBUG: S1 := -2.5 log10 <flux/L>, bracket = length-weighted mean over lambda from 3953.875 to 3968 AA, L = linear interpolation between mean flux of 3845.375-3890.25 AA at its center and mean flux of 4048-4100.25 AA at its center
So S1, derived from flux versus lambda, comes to 0.26 mag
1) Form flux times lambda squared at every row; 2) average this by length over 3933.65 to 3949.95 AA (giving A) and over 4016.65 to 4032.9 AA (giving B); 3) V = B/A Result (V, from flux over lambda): 1.94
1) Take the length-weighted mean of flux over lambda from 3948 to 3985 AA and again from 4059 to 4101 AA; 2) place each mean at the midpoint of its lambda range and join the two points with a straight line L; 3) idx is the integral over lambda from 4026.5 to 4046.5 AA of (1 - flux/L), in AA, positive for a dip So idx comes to -3.7 AA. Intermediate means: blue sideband 11.5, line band 18.4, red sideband 18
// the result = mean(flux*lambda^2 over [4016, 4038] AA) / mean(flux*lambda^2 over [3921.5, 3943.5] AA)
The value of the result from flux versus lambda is 2.15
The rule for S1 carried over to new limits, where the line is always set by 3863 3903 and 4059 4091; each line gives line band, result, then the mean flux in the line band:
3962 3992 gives 0.24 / 11.6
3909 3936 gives 0.10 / 11.2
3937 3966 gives 0.16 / 11.6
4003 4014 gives -0.22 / 19.2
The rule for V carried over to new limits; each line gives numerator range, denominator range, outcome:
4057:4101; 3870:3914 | 1.72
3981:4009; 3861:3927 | 1.54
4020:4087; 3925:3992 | 1.71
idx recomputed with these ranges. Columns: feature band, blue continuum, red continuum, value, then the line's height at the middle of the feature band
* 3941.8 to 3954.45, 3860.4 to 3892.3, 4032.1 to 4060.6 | 0.9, 13.8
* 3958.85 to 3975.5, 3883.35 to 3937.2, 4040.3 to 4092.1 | 6.6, 13.9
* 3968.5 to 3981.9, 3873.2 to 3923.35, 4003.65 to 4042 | 4.8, 16.2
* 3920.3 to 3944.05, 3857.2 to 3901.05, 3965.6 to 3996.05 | 4.9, 11.8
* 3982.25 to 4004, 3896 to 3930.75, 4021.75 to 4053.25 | -0.6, 16.3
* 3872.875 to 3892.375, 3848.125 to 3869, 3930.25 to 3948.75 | -0.8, 10.1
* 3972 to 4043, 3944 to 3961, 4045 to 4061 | -4.8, 16.1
